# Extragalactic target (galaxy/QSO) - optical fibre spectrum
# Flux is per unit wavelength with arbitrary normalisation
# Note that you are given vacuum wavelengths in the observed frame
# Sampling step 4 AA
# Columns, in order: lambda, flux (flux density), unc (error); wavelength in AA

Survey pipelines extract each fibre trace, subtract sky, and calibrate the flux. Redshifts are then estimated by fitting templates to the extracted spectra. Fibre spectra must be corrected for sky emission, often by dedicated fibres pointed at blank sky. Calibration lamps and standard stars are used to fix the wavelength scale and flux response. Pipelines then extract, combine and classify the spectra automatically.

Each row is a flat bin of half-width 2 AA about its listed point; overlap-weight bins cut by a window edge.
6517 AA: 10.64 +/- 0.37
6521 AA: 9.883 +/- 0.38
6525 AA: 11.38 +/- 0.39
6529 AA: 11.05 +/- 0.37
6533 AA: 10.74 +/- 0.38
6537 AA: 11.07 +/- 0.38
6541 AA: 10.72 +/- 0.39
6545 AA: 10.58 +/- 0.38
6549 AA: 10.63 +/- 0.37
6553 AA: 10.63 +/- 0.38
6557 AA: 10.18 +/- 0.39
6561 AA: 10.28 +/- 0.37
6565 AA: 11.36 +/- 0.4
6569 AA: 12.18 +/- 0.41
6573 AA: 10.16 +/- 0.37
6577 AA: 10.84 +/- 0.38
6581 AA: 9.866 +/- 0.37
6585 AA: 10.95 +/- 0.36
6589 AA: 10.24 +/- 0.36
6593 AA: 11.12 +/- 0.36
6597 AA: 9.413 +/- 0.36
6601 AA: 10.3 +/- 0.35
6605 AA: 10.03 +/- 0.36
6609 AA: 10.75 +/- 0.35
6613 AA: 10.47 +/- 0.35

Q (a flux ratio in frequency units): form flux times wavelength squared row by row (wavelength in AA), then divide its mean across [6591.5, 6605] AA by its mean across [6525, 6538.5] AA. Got 0.95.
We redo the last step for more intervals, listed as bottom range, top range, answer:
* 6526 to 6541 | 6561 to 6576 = 1.02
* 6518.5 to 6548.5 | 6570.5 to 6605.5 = 0.98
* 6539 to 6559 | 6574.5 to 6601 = 1.00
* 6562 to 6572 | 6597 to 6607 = 0.88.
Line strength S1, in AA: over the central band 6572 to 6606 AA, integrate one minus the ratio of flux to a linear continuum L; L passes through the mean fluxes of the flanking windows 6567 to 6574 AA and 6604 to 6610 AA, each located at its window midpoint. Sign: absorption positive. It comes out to 1.6 AA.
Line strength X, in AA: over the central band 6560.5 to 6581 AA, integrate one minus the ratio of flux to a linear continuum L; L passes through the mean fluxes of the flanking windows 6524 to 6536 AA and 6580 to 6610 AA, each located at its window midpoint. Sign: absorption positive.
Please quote -0.6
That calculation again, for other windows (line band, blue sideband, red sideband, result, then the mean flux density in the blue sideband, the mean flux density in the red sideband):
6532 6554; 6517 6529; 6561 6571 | 0.65 AA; 10.7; 11.5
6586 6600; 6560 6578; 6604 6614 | 0.48 AA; 11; 10.4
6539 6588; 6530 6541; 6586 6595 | 0.48 AA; 10.9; 10.7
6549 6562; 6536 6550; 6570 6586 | 0.31 AA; 10.7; 10.5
